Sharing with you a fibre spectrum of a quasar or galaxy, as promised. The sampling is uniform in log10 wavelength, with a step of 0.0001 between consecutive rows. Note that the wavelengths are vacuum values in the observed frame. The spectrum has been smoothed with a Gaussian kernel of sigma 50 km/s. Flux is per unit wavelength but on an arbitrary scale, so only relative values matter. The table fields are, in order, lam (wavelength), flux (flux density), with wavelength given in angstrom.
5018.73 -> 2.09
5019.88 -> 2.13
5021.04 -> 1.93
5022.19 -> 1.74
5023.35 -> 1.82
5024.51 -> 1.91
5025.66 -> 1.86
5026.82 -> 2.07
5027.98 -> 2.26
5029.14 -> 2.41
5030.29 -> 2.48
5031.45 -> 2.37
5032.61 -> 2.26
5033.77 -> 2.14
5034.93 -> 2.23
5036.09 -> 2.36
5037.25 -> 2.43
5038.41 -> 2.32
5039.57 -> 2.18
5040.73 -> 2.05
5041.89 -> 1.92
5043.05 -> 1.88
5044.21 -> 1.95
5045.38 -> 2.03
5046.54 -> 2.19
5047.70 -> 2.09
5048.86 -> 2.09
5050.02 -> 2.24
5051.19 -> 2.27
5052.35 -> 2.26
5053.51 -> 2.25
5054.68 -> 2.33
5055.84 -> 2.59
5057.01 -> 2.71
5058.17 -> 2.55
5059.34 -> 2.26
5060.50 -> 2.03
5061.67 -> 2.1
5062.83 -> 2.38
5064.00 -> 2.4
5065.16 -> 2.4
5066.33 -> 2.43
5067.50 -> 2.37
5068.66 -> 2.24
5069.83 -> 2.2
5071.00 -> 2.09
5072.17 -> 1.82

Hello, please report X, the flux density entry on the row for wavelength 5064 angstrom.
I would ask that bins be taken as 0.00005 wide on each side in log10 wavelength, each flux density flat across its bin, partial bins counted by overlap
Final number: 2.4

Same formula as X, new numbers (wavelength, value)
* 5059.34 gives 2.26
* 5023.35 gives 1.82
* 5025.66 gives 1.86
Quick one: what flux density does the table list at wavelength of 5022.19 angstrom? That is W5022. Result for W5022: 1.74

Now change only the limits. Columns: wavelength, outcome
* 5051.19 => 2.27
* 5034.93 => 2.23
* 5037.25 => 2.43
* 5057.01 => 2.71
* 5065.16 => 2.4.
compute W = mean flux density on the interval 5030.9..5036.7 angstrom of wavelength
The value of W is 2.27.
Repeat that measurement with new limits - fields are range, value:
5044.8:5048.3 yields 2.11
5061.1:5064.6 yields 2.3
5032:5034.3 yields 2.2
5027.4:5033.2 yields 2.36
